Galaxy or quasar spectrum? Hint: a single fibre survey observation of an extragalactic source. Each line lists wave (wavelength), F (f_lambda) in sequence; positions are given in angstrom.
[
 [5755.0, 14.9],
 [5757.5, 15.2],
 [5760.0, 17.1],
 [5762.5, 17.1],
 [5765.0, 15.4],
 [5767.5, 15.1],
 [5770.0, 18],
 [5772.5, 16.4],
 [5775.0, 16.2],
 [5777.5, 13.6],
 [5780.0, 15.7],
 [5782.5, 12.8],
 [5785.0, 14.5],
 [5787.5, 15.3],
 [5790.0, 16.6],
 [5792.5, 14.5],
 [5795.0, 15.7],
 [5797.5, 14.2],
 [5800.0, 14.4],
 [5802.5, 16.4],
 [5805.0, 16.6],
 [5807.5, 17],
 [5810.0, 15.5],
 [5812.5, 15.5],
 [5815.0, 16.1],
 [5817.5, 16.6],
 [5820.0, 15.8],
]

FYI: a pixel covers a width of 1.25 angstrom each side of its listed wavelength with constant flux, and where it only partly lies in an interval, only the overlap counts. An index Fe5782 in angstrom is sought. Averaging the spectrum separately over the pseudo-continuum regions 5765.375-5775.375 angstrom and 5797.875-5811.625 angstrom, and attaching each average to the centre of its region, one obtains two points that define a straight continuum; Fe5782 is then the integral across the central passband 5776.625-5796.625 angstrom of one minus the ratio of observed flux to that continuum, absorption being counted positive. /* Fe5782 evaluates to 1.6 angstrom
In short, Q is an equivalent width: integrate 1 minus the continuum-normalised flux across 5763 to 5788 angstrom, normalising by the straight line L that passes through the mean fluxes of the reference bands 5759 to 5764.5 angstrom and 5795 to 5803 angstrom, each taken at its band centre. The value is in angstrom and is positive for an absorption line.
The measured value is 1.3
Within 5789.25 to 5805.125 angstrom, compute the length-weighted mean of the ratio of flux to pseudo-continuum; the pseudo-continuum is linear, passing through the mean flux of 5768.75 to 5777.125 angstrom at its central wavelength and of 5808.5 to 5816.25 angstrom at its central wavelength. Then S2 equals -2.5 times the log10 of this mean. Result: 0.05 mag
